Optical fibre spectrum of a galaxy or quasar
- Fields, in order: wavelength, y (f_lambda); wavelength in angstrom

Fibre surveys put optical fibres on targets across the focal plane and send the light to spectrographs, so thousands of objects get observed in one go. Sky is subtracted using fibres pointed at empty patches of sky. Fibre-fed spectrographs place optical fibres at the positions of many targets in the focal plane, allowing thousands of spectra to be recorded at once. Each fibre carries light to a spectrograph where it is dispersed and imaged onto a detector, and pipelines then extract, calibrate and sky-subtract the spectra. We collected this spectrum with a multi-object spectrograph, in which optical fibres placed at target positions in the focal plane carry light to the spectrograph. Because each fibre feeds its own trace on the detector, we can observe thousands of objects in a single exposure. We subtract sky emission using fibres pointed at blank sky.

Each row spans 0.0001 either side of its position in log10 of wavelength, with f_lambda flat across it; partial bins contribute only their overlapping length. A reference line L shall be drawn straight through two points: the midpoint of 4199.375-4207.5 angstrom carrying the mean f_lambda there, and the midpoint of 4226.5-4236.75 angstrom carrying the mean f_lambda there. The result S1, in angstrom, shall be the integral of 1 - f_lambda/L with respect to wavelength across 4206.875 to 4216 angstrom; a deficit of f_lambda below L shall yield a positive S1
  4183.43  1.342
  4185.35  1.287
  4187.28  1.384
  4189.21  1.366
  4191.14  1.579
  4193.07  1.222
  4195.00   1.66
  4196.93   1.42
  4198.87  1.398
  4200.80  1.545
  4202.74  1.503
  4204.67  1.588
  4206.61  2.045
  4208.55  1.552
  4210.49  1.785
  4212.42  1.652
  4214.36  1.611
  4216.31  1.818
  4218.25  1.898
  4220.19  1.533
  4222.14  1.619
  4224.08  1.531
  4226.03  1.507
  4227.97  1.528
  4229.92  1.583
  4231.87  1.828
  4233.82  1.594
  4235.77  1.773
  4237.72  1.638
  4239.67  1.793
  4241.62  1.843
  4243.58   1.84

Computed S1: -0.2 angstrom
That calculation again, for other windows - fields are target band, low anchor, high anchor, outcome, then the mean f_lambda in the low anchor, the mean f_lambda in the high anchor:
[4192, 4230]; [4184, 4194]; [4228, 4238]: -2.1 angstrom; 1.37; 1.67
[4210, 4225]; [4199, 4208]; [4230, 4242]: 0.0 angstrom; 1.64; 1.73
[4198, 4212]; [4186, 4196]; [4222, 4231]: -1.4 angstrom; 1.44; 1.55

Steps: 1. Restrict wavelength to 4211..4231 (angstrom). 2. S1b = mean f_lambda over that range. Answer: 1.63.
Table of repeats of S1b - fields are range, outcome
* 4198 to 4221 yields 1.66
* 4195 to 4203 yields 1.49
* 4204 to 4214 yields 1.72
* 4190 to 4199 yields 1.46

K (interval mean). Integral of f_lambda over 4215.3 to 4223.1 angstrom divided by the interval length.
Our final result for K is 1.71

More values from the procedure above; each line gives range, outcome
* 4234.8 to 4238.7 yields 1.71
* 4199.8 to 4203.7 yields 1.52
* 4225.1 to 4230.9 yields 1.54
